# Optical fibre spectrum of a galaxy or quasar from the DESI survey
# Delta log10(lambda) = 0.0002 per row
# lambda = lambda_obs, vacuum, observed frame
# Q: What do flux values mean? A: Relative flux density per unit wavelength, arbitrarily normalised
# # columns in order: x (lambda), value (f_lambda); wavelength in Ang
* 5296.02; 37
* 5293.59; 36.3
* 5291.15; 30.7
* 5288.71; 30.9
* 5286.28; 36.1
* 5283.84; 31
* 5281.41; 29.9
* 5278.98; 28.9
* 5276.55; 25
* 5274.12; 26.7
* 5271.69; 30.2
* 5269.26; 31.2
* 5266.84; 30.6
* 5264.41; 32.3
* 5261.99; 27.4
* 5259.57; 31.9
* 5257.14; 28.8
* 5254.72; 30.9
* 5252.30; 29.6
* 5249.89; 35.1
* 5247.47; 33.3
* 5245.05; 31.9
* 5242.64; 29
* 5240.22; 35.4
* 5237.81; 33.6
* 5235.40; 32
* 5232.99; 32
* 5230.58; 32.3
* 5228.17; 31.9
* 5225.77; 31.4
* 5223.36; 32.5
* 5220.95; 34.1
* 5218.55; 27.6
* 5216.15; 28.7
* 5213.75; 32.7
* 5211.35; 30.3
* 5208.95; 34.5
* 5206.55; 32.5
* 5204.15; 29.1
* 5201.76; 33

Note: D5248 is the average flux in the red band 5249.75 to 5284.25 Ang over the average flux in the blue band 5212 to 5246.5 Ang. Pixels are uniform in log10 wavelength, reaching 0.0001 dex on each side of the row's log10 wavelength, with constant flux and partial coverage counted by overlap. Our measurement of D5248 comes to 0.94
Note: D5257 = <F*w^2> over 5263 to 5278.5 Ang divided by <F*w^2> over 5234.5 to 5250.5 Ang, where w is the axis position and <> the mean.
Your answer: 0.90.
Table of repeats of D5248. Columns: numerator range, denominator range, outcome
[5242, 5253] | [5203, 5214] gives 1.01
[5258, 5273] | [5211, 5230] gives 0.98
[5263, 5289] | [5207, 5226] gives 0.96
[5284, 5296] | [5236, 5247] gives 1.03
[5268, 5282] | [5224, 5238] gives 0.89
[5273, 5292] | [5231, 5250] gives 0.92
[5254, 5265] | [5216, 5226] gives 0.97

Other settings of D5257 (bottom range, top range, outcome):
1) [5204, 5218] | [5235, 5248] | 1.05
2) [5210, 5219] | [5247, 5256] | 1.08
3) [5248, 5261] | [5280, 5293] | 1.03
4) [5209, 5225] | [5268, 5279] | 0.93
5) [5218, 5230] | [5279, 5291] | 1.02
